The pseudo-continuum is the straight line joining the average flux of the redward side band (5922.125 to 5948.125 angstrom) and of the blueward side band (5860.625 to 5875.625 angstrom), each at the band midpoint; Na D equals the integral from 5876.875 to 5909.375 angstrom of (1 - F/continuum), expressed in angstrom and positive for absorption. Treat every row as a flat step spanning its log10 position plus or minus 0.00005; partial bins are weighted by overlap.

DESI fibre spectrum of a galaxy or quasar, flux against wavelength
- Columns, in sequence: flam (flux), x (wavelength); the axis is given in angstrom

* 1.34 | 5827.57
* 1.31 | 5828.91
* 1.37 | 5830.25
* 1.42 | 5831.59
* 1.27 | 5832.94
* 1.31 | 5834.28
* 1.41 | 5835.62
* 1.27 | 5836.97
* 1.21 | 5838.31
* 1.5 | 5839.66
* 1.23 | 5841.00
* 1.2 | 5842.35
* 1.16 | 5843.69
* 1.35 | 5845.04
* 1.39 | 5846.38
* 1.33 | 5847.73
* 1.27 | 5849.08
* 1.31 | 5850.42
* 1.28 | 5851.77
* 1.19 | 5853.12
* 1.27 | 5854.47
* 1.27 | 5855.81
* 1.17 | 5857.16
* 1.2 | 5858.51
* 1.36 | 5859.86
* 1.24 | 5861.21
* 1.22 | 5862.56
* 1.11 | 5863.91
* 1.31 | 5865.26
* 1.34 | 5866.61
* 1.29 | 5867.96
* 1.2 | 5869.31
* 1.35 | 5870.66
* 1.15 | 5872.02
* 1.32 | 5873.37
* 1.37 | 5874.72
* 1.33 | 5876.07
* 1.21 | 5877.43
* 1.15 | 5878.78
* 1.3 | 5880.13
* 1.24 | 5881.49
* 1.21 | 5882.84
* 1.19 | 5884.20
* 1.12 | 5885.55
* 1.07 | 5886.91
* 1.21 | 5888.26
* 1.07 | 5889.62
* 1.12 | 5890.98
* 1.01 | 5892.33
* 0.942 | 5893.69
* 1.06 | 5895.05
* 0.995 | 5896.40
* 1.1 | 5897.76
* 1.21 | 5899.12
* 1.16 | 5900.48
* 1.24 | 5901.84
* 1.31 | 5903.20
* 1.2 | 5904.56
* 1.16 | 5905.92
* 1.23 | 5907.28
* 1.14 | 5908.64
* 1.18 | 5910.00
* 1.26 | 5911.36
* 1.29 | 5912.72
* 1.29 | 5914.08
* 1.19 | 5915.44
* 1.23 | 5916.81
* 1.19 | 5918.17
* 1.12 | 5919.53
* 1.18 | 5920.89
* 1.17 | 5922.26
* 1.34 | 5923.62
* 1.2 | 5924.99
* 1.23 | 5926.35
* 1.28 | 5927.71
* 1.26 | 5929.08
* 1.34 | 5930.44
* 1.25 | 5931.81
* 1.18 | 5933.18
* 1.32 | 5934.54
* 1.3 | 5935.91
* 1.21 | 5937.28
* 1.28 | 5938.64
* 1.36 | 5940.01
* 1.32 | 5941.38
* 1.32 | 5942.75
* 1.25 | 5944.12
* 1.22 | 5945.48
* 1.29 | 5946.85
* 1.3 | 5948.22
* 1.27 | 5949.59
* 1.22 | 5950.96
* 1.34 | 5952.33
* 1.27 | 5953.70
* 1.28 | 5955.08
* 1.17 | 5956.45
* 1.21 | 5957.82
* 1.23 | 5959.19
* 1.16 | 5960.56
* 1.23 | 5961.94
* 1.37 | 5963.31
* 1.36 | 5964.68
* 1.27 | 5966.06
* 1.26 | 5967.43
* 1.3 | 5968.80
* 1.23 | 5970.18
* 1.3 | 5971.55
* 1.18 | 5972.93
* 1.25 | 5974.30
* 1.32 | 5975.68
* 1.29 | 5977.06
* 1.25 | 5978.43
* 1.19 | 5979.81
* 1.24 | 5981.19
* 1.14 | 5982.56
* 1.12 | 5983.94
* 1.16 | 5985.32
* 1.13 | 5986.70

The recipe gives 3.0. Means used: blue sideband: 1.27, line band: 1.15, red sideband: 1.27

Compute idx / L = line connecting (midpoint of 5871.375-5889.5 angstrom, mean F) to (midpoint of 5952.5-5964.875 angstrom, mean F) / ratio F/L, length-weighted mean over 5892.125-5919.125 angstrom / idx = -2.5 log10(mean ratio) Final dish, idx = 0.05 mag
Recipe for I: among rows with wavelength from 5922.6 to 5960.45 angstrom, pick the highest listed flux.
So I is 1.36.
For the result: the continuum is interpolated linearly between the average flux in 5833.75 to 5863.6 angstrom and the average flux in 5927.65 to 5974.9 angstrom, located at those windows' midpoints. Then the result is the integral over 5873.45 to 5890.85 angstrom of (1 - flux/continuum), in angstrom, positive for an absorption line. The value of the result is 0.91 angstrom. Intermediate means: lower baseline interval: 1.28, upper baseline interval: 1.27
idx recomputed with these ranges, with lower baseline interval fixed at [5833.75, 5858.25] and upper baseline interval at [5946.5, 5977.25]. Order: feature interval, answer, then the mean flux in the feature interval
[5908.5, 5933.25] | 0.035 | 1.23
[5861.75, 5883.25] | 0.019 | 1.26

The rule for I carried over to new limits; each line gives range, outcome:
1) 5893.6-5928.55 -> 1.34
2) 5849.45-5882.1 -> 1.37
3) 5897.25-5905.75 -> 1.31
